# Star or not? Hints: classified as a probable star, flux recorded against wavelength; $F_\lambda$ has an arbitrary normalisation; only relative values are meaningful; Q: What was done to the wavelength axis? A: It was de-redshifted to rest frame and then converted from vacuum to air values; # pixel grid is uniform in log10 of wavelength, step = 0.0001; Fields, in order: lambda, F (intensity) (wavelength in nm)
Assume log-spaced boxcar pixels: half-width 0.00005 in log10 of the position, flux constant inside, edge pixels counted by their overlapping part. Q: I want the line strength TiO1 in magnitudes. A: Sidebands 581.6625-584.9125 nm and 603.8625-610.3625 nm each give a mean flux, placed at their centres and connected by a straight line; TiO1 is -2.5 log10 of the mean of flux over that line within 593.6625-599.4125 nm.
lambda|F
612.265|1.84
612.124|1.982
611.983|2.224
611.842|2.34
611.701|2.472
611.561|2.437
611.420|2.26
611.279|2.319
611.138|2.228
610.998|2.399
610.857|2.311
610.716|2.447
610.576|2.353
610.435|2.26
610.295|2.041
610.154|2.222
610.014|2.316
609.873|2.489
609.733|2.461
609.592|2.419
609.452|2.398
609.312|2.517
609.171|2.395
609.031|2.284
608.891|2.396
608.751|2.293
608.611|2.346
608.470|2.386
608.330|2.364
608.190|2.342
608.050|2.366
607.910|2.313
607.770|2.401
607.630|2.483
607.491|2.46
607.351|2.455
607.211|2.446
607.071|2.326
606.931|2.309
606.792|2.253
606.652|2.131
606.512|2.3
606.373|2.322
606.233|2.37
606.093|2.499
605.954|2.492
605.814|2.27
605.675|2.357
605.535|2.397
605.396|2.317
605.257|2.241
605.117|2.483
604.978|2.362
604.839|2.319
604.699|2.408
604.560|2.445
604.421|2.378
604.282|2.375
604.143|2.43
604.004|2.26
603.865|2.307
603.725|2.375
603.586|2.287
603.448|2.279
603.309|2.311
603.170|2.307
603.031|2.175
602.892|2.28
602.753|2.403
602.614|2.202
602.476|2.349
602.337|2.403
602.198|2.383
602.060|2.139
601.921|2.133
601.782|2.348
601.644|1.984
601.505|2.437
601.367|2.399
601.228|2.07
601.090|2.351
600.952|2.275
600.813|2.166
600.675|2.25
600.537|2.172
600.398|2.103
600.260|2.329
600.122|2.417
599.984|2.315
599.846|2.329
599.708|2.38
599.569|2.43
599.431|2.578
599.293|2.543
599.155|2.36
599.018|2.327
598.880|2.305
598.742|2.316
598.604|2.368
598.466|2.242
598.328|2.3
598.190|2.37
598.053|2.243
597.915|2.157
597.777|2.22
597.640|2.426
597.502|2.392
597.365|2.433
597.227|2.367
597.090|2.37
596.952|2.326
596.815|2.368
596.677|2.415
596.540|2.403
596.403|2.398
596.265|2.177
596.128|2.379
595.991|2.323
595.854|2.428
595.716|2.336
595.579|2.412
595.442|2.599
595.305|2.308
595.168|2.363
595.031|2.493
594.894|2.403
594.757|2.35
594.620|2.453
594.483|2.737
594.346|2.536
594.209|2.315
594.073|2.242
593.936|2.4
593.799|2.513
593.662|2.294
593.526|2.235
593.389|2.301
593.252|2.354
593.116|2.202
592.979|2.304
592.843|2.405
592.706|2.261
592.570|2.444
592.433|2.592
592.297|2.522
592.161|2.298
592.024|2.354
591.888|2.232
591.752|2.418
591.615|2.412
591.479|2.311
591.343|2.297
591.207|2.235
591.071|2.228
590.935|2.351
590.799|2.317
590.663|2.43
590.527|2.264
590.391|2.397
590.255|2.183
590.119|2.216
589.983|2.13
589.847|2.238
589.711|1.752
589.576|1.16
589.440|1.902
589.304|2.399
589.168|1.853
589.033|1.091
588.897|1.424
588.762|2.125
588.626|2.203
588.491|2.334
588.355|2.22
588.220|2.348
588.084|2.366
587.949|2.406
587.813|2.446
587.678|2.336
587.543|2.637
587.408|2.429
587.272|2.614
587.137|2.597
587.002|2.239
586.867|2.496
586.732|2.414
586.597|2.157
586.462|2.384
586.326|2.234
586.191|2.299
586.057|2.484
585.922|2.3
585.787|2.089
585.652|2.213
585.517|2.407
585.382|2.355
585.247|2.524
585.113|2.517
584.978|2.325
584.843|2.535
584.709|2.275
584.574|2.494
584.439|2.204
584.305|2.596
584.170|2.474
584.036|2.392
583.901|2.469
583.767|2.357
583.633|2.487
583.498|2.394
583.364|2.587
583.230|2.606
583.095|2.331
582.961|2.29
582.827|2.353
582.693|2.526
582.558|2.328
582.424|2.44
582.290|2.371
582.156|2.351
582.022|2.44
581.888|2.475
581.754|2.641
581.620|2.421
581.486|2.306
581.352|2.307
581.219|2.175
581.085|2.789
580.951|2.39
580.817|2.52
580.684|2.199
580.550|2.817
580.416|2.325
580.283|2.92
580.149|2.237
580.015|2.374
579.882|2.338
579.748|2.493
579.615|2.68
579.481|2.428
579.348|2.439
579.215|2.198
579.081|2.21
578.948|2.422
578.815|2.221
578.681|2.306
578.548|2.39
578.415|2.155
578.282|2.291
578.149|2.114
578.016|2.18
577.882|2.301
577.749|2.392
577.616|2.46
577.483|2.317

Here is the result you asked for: 0.01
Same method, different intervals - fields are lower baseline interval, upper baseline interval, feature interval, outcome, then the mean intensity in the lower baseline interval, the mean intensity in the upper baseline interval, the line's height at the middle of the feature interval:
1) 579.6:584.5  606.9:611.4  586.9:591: 0.11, 2.44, 2.36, 2.42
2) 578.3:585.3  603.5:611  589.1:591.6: 0.12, 2.42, 2.36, 2.4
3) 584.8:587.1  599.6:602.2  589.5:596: 0.00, 2.35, 2.26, 2.31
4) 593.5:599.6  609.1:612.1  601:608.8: 0.01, 2.38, 2.34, 2.36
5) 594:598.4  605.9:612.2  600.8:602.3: 0.05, 2.38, 2.35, 2.36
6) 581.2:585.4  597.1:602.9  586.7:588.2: -0.03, 2.42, 2.31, 2.39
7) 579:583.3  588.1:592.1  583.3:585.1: -0.05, 2.43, 2.14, 2.33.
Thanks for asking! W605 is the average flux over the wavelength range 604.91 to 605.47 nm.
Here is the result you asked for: 2.35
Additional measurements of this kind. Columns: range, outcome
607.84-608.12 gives 2.34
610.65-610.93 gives 2.37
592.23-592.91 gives 2.44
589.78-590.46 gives 2.23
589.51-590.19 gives 1.9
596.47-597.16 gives 2.38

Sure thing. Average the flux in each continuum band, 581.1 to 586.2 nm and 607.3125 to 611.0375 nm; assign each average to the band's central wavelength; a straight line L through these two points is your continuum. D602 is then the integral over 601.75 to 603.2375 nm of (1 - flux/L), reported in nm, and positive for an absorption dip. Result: 0.06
